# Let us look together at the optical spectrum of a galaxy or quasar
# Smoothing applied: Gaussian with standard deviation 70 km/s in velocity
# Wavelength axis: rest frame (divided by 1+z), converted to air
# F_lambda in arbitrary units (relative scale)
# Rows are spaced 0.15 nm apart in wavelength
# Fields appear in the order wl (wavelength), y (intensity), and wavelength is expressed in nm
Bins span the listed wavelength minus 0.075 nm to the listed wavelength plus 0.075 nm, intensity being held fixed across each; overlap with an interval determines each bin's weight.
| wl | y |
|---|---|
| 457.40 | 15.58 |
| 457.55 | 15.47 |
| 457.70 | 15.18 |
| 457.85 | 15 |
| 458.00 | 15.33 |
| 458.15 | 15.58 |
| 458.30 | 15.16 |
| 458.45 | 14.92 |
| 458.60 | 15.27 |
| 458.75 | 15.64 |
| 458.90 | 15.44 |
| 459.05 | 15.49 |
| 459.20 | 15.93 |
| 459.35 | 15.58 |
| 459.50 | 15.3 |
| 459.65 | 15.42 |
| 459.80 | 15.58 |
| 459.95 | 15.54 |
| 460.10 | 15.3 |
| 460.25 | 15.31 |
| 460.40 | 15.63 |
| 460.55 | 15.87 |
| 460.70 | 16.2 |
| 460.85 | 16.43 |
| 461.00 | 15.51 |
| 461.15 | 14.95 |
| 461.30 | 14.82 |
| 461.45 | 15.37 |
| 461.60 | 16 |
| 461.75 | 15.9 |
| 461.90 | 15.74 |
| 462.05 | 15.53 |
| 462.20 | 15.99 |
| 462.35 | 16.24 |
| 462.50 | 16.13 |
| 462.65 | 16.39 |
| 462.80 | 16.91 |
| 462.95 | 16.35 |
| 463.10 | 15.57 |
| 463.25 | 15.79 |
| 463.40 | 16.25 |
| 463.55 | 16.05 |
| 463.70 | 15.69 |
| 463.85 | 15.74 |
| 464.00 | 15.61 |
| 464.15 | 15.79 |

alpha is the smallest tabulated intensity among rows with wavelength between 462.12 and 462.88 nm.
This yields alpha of 15.99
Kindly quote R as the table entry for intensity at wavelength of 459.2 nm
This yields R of 15.93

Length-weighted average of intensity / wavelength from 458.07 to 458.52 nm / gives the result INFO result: 15.2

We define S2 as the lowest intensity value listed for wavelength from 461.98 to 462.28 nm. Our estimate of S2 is 15.53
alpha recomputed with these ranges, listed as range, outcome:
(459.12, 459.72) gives 15.3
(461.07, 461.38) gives 14.82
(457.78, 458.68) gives 14.92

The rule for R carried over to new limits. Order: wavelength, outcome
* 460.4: 15.63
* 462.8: 16.91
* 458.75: 15.64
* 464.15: 15.79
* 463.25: 15.79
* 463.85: 15.74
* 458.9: 15.44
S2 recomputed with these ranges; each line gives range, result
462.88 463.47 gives 15.57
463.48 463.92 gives 15.69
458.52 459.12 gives 15.27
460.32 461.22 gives 14.95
